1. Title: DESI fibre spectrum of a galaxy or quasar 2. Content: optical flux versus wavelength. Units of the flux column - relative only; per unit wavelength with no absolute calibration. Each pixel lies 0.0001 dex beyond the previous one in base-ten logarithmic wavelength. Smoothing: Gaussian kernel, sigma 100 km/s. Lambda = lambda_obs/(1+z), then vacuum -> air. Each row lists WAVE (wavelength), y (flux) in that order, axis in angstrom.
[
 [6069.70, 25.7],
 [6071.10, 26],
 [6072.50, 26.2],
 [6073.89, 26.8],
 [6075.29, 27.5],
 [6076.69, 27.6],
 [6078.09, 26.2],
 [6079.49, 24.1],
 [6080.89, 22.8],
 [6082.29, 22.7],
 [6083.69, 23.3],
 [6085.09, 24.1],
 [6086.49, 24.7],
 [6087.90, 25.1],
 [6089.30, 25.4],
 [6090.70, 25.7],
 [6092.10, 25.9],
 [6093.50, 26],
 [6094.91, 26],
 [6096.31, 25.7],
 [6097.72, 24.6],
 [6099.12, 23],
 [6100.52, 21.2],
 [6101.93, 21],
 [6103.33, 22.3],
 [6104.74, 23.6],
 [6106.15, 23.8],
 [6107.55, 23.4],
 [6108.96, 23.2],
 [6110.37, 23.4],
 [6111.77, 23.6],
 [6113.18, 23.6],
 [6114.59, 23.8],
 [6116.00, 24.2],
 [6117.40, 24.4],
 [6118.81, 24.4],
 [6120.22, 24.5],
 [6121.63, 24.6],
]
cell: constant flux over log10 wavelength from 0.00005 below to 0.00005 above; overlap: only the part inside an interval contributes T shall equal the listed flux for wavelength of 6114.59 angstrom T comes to 23.8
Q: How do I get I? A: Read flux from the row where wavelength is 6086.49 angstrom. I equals 24.7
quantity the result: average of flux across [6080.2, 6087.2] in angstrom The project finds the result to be 23.5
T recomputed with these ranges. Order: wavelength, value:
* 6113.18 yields 23.6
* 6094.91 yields 26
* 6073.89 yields 26.8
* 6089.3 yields 25.4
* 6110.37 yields 23.4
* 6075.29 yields 27.5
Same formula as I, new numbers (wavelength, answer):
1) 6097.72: 24.6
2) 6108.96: 23.2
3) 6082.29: 22.7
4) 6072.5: 26.2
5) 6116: 24.2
